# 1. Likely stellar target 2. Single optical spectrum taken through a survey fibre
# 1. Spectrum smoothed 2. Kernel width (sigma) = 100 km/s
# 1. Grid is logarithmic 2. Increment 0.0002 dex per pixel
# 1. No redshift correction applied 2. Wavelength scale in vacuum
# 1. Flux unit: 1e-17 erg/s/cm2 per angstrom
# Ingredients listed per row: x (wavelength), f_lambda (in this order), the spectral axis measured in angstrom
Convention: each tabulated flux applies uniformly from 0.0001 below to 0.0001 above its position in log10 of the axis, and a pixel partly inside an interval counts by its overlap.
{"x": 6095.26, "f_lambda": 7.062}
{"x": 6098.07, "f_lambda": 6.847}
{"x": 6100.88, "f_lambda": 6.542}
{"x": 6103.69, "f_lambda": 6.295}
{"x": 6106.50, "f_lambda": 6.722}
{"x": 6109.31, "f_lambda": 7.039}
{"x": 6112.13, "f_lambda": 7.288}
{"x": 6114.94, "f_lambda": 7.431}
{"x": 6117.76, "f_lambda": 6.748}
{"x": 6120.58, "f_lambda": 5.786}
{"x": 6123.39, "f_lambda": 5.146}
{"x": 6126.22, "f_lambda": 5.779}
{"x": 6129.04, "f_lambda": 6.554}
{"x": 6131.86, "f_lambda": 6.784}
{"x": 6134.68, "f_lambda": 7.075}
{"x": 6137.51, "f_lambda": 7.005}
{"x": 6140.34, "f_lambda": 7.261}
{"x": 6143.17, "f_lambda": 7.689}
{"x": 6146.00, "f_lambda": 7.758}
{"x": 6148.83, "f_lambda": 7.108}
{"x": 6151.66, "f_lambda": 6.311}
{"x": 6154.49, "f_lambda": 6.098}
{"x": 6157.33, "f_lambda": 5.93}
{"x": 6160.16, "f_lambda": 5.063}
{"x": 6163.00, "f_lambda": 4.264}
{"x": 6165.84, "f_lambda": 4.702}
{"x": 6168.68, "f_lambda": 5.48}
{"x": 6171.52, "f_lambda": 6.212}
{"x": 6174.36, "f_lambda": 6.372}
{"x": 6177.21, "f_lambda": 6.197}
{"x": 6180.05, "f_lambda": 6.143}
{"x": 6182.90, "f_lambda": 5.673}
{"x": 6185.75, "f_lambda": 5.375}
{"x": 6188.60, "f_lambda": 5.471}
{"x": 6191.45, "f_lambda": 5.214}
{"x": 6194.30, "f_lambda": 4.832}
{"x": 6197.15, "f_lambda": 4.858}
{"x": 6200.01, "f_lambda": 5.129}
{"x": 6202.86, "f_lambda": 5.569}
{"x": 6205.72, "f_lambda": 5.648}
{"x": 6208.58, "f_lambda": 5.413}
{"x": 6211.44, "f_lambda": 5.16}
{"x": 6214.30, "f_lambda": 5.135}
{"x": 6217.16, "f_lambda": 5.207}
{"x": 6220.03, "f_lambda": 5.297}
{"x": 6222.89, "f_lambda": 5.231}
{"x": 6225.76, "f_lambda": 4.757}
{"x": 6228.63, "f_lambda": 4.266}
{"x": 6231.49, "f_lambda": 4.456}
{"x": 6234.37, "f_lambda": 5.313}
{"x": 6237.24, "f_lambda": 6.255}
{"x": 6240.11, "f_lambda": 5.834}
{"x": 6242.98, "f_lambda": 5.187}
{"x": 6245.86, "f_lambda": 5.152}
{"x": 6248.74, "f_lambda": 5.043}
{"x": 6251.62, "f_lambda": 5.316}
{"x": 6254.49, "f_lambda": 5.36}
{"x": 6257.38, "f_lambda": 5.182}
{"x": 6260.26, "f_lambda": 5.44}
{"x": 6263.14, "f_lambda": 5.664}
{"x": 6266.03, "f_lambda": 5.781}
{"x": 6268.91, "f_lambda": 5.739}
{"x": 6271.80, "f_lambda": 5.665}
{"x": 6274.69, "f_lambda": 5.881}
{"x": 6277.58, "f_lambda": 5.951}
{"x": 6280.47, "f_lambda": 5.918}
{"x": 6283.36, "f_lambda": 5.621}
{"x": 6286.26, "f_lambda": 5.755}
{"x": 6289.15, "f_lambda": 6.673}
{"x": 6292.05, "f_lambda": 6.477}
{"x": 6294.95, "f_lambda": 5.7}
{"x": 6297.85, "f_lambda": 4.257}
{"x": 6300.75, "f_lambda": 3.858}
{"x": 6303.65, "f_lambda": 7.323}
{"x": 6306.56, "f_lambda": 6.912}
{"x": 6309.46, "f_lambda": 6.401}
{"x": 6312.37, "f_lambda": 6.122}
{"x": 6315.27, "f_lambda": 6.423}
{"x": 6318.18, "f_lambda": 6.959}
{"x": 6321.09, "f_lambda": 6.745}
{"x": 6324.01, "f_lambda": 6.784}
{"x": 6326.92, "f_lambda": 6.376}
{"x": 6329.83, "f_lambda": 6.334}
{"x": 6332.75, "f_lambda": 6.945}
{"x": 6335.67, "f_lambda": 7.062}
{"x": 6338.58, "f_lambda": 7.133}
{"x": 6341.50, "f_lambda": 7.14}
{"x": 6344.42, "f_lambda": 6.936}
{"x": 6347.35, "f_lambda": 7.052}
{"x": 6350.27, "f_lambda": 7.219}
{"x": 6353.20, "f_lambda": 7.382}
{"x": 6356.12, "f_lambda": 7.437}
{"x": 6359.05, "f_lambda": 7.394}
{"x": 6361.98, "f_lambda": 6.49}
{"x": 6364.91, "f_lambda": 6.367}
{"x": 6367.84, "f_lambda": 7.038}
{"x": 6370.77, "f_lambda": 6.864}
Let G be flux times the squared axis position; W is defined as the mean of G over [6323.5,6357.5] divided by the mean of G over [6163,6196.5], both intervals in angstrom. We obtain 1.3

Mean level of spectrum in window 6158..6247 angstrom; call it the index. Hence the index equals 5.32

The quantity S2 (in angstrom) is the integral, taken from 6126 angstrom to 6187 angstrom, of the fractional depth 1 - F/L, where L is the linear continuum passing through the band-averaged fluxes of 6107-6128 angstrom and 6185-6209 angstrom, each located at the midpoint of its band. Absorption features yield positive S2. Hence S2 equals -3.5 angstrom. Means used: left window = 6.47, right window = 5.27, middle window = 6.23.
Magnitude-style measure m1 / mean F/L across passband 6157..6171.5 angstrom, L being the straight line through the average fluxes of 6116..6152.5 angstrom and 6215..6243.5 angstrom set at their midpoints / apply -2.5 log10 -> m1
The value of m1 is 0.21 mag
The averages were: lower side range 6.71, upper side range 5.18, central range 5.13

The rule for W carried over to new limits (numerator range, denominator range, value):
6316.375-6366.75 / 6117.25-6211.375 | 1.23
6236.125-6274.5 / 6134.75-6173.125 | 0.91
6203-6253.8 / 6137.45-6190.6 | 0.88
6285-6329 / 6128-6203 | 1.08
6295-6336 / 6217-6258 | 1.24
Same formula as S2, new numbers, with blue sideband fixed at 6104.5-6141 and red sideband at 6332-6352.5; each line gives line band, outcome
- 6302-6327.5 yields 1.3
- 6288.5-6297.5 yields 1.3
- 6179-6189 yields 1.6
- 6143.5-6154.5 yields -0.5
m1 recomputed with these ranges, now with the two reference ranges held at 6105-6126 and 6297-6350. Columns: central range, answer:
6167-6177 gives 0.09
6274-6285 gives 0.12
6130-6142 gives -0.08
